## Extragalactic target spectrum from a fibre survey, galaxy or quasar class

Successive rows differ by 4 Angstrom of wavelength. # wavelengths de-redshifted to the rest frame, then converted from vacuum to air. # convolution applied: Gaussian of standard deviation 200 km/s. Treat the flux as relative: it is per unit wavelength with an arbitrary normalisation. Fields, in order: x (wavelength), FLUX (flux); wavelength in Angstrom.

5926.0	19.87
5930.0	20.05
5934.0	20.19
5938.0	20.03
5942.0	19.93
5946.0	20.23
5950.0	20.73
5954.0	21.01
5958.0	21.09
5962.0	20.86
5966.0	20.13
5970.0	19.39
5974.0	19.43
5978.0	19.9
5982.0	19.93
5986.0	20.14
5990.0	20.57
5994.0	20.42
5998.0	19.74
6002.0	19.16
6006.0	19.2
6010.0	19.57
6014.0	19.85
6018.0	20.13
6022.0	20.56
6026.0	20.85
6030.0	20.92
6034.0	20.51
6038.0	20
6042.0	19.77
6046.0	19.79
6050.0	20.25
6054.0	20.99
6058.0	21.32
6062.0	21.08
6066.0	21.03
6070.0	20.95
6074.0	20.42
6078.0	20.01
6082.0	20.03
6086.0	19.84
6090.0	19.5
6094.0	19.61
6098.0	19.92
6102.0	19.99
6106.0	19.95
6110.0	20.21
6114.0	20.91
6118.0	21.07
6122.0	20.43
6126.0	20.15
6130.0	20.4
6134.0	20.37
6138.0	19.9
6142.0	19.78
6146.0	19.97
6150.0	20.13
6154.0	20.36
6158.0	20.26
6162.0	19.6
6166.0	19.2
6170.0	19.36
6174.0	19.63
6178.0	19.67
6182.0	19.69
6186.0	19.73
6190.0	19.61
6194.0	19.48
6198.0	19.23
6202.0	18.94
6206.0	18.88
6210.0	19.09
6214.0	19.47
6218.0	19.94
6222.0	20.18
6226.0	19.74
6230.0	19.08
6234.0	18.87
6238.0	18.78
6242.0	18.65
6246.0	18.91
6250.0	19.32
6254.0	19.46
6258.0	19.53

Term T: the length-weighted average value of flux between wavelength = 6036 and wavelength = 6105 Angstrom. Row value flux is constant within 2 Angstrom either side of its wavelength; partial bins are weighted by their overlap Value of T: 20.3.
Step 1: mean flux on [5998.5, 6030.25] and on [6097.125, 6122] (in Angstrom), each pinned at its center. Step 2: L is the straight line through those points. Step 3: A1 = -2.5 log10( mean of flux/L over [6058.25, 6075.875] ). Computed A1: -0.04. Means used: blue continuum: 20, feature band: 20.9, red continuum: 20.4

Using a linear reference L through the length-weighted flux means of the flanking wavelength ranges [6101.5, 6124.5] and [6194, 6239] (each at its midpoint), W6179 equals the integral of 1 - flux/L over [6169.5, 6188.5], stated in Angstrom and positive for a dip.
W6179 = 0.1 Angstrom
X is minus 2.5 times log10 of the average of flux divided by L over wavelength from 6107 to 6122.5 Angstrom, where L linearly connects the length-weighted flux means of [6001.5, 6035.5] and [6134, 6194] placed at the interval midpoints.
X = -0.039 mag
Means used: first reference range 20.1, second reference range 19.8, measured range 20.6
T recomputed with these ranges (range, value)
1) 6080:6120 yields 20.1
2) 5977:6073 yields 20.3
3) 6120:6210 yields 19.7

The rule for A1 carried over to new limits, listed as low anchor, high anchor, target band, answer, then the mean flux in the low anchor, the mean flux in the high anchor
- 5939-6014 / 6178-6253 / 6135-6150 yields -0.02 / 20.1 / 19.3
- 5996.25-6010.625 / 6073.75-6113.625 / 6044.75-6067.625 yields -0.06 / 19.4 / 20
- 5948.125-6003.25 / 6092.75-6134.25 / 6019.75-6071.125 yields -0.02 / 20.2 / 20.3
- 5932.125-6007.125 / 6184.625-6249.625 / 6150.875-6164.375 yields -0.03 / 20.1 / 19.3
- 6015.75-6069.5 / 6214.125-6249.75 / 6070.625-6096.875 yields 0.02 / 20.6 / 19.3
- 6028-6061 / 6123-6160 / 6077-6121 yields 0.01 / 20.5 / 20.2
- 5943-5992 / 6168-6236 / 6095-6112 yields -0.01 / 20.3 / 19.4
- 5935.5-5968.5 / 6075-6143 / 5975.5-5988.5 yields 0.02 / 20.5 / 20.1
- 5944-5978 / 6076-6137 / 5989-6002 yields 0.01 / 20.3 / 20.2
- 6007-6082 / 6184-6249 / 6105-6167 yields -0.02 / 20.4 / 19.3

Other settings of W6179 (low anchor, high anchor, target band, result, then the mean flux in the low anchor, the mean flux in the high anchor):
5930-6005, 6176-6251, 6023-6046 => -0.5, 20.1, 19.3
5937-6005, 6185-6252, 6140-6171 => -0.5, 20.1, 19.3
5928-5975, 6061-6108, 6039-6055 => 0.1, 20.3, 20.2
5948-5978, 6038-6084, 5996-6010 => 0.7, 20.3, 20.5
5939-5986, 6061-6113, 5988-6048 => 0.4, 20.2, 20.2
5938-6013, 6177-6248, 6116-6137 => -0.9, 20.1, 19.3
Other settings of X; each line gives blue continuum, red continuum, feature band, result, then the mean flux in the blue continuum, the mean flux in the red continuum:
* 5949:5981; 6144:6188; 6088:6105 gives 0.010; 20.3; 19.8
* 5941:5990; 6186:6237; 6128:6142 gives -0.028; 20.3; 19.4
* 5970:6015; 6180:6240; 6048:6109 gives -0.038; 19.8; 19.4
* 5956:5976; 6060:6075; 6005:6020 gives 0.043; 20.2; 20.9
